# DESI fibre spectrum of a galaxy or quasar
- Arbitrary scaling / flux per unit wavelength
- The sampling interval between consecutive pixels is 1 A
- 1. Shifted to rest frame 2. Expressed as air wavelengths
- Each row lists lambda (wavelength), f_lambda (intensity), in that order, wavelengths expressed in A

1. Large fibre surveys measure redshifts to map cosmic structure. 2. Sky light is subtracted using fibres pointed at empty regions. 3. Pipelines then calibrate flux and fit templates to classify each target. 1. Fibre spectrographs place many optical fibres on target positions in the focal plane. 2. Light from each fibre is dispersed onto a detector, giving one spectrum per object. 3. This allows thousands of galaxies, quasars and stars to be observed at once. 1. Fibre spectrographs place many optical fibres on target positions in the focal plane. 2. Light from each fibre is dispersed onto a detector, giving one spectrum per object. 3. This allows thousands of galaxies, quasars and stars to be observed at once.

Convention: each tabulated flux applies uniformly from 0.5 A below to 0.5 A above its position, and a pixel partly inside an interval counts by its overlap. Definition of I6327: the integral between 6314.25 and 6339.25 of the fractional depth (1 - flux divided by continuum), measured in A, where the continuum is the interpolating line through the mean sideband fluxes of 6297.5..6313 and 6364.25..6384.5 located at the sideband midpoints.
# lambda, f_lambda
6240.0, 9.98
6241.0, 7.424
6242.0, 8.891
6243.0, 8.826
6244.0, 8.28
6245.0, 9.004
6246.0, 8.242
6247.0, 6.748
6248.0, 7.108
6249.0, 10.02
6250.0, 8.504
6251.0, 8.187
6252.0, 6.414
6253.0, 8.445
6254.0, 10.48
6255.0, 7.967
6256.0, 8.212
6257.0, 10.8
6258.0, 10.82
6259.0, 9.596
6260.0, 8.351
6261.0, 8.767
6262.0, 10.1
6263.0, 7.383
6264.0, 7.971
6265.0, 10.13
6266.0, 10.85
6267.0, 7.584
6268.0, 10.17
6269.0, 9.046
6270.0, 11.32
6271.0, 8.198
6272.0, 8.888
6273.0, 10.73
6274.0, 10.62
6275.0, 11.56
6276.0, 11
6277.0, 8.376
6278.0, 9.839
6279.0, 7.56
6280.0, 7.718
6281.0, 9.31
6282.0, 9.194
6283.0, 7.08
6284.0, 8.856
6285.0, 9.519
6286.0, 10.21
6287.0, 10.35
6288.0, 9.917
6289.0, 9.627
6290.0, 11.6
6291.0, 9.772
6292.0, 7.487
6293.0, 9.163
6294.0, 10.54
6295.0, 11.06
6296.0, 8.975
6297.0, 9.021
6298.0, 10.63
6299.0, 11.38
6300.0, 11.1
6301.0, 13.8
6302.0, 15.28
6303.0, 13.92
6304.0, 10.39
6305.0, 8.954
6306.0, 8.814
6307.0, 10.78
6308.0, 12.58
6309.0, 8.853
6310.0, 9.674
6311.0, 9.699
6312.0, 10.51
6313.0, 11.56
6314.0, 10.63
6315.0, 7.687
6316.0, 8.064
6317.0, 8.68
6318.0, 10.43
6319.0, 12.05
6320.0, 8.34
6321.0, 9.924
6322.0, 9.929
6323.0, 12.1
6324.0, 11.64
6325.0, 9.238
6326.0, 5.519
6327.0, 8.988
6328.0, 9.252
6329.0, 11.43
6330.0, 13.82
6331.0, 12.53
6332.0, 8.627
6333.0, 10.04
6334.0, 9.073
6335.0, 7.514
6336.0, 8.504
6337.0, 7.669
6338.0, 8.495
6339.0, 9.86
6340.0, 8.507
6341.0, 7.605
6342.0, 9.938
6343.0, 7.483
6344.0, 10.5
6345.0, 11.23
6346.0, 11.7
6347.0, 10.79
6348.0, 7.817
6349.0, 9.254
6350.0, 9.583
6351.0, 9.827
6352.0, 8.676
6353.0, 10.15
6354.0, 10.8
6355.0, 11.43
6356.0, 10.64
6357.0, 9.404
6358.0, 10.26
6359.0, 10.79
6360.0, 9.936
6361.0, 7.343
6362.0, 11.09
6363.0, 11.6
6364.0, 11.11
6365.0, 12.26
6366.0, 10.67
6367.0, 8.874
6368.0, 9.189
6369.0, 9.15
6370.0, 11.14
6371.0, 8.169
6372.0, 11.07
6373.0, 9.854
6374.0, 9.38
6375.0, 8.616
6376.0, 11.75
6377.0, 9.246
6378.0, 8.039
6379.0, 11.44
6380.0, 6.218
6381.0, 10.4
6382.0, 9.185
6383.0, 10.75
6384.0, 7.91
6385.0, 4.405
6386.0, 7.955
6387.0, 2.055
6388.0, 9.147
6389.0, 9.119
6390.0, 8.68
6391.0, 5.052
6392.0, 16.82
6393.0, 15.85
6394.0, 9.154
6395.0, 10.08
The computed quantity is 2.5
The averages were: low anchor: 11.1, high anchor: 9.68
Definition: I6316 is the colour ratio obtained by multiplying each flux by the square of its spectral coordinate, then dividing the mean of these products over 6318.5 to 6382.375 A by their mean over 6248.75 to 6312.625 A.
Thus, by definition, 1.03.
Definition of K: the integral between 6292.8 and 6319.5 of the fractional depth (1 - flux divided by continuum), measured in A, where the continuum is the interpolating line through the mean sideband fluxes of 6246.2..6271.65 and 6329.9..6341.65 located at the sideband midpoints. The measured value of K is -4.24 A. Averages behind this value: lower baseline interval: 8.92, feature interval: 10.5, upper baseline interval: 9.21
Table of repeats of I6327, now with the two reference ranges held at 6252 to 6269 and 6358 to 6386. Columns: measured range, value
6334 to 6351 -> 0.55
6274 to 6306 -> -2.86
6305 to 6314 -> -0.88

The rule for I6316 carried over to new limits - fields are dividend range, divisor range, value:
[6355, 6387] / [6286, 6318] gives 0.94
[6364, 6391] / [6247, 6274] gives 1.03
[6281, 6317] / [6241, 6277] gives 1.13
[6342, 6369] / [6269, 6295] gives 1.08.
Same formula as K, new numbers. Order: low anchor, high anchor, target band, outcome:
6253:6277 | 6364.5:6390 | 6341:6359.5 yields -1.6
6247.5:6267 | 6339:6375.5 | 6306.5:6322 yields -0.8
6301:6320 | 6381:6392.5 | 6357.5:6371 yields -1.8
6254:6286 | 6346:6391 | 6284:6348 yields -4.5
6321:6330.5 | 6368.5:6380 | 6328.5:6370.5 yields 0.1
